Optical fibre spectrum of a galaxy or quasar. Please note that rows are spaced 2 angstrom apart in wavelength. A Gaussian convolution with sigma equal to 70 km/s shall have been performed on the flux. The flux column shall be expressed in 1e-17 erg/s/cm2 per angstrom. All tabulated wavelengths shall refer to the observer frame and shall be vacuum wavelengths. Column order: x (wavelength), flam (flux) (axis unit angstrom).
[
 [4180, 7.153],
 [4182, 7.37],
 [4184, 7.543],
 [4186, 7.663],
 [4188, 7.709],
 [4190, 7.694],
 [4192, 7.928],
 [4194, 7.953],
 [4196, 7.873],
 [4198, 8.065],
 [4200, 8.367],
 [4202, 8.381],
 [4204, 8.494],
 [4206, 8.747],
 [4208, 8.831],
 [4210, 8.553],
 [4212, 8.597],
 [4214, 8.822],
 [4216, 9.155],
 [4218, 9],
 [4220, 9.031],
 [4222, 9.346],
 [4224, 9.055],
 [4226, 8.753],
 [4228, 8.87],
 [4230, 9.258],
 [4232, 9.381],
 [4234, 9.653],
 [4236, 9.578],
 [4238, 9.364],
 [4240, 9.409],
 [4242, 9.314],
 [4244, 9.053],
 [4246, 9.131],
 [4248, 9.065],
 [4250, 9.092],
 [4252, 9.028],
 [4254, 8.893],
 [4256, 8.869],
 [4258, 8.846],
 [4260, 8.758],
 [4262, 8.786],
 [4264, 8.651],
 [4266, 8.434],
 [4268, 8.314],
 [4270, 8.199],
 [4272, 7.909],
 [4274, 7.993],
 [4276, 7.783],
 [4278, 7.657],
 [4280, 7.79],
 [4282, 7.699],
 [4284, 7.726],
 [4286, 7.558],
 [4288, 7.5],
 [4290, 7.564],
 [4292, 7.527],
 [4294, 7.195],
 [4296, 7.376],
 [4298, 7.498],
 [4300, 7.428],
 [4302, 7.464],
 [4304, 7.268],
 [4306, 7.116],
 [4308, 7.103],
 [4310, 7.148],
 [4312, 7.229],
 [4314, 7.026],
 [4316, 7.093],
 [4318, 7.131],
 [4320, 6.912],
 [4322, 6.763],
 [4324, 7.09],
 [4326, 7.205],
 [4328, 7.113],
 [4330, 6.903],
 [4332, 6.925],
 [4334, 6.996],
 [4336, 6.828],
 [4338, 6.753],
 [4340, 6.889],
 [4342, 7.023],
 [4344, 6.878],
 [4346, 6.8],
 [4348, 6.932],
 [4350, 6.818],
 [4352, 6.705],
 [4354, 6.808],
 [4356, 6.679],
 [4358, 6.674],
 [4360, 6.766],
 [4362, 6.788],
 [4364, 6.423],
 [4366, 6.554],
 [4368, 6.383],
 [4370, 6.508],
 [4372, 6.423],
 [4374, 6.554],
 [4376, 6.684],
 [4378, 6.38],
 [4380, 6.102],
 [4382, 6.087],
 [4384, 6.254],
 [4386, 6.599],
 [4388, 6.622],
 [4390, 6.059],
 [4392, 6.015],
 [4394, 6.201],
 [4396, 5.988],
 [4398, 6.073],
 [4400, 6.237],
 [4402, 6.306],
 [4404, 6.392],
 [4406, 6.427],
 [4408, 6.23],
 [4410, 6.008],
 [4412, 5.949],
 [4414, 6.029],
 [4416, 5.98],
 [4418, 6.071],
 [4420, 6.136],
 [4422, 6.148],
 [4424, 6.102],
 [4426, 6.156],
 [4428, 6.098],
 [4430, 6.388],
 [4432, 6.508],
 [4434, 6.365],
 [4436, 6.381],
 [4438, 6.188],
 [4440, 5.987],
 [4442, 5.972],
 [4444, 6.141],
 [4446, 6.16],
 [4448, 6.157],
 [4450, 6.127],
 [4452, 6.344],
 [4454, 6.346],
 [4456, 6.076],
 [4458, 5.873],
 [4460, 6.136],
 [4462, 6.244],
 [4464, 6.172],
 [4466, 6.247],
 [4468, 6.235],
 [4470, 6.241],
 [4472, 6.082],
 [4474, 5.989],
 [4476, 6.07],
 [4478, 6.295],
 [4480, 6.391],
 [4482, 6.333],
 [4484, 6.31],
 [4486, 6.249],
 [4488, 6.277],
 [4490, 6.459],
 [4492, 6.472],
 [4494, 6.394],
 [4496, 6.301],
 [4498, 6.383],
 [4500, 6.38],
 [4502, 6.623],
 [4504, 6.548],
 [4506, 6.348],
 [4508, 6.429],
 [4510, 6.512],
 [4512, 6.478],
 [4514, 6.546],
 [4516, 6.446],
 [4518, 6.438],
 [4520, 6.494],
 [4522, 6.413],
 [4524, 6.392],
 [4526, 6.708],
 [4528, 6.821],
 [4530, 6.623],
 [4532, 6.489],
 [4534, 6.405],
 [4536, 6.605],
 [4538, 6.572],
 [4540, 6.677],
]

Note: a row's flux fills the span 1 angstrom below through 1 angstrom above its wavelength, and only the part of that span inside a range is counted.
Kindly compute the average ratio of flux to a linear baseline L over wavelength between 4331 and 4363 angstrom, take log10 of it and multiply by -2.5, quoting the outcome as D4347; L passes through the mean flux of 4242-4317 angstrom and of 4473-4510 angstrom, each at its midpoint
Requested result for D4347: 0.10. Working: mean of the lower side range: 7.98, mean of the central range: 6.83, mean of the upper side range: 6.35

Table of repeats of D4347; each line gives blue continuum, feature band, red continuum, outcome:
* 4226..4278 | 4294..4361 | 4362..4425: 0.067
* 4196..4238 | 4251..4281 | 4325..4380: -0.037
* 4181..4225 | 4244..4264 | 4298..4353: -0.145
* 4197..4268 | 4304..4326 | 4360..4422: 0.070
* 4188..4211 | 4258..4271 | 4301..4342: -0.127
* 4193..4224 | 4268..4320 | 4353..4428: 0.009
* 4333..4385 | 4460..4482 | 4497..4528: 0.056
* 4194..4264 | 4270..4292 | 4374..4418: 0.047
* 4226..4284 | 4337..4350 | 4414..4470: 0.097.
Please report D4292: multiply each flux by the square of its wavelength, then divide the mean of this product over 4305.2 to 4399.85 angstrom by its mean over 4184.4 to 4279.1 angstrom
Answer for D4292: 0.8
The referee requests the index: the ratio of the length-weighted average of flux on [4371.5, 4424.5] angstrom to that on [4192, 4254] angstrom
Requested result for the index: 0.7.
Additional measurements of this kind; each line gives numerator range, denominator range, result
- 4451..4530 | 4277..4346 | 0.88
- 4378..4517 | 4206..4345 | 0.77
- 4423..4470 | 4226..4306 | 0.74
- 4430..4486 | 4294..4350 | 0.88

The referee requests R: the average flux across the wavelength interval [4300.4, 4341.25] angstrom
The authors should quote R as 7.05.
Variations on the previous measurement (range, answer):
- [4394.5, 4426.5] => 6.14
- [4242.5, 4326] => 7.87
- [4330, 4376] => 6.73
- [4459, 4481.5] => 6.19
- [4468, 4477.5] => 6.12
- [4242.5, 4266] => 8.91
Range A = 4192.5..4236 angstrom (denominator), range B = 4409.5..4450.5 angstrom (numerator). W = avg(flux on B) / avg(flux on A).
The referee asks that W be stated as 0.70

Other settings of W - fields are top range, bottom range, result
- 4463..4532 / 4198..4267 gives 0.71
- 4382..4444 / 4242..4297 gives 0.75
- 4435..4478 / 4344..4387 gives 0.94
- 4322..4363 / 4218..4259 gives 0.75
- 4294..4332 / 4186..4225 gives 0.84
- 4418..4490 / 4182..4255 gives 0.71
